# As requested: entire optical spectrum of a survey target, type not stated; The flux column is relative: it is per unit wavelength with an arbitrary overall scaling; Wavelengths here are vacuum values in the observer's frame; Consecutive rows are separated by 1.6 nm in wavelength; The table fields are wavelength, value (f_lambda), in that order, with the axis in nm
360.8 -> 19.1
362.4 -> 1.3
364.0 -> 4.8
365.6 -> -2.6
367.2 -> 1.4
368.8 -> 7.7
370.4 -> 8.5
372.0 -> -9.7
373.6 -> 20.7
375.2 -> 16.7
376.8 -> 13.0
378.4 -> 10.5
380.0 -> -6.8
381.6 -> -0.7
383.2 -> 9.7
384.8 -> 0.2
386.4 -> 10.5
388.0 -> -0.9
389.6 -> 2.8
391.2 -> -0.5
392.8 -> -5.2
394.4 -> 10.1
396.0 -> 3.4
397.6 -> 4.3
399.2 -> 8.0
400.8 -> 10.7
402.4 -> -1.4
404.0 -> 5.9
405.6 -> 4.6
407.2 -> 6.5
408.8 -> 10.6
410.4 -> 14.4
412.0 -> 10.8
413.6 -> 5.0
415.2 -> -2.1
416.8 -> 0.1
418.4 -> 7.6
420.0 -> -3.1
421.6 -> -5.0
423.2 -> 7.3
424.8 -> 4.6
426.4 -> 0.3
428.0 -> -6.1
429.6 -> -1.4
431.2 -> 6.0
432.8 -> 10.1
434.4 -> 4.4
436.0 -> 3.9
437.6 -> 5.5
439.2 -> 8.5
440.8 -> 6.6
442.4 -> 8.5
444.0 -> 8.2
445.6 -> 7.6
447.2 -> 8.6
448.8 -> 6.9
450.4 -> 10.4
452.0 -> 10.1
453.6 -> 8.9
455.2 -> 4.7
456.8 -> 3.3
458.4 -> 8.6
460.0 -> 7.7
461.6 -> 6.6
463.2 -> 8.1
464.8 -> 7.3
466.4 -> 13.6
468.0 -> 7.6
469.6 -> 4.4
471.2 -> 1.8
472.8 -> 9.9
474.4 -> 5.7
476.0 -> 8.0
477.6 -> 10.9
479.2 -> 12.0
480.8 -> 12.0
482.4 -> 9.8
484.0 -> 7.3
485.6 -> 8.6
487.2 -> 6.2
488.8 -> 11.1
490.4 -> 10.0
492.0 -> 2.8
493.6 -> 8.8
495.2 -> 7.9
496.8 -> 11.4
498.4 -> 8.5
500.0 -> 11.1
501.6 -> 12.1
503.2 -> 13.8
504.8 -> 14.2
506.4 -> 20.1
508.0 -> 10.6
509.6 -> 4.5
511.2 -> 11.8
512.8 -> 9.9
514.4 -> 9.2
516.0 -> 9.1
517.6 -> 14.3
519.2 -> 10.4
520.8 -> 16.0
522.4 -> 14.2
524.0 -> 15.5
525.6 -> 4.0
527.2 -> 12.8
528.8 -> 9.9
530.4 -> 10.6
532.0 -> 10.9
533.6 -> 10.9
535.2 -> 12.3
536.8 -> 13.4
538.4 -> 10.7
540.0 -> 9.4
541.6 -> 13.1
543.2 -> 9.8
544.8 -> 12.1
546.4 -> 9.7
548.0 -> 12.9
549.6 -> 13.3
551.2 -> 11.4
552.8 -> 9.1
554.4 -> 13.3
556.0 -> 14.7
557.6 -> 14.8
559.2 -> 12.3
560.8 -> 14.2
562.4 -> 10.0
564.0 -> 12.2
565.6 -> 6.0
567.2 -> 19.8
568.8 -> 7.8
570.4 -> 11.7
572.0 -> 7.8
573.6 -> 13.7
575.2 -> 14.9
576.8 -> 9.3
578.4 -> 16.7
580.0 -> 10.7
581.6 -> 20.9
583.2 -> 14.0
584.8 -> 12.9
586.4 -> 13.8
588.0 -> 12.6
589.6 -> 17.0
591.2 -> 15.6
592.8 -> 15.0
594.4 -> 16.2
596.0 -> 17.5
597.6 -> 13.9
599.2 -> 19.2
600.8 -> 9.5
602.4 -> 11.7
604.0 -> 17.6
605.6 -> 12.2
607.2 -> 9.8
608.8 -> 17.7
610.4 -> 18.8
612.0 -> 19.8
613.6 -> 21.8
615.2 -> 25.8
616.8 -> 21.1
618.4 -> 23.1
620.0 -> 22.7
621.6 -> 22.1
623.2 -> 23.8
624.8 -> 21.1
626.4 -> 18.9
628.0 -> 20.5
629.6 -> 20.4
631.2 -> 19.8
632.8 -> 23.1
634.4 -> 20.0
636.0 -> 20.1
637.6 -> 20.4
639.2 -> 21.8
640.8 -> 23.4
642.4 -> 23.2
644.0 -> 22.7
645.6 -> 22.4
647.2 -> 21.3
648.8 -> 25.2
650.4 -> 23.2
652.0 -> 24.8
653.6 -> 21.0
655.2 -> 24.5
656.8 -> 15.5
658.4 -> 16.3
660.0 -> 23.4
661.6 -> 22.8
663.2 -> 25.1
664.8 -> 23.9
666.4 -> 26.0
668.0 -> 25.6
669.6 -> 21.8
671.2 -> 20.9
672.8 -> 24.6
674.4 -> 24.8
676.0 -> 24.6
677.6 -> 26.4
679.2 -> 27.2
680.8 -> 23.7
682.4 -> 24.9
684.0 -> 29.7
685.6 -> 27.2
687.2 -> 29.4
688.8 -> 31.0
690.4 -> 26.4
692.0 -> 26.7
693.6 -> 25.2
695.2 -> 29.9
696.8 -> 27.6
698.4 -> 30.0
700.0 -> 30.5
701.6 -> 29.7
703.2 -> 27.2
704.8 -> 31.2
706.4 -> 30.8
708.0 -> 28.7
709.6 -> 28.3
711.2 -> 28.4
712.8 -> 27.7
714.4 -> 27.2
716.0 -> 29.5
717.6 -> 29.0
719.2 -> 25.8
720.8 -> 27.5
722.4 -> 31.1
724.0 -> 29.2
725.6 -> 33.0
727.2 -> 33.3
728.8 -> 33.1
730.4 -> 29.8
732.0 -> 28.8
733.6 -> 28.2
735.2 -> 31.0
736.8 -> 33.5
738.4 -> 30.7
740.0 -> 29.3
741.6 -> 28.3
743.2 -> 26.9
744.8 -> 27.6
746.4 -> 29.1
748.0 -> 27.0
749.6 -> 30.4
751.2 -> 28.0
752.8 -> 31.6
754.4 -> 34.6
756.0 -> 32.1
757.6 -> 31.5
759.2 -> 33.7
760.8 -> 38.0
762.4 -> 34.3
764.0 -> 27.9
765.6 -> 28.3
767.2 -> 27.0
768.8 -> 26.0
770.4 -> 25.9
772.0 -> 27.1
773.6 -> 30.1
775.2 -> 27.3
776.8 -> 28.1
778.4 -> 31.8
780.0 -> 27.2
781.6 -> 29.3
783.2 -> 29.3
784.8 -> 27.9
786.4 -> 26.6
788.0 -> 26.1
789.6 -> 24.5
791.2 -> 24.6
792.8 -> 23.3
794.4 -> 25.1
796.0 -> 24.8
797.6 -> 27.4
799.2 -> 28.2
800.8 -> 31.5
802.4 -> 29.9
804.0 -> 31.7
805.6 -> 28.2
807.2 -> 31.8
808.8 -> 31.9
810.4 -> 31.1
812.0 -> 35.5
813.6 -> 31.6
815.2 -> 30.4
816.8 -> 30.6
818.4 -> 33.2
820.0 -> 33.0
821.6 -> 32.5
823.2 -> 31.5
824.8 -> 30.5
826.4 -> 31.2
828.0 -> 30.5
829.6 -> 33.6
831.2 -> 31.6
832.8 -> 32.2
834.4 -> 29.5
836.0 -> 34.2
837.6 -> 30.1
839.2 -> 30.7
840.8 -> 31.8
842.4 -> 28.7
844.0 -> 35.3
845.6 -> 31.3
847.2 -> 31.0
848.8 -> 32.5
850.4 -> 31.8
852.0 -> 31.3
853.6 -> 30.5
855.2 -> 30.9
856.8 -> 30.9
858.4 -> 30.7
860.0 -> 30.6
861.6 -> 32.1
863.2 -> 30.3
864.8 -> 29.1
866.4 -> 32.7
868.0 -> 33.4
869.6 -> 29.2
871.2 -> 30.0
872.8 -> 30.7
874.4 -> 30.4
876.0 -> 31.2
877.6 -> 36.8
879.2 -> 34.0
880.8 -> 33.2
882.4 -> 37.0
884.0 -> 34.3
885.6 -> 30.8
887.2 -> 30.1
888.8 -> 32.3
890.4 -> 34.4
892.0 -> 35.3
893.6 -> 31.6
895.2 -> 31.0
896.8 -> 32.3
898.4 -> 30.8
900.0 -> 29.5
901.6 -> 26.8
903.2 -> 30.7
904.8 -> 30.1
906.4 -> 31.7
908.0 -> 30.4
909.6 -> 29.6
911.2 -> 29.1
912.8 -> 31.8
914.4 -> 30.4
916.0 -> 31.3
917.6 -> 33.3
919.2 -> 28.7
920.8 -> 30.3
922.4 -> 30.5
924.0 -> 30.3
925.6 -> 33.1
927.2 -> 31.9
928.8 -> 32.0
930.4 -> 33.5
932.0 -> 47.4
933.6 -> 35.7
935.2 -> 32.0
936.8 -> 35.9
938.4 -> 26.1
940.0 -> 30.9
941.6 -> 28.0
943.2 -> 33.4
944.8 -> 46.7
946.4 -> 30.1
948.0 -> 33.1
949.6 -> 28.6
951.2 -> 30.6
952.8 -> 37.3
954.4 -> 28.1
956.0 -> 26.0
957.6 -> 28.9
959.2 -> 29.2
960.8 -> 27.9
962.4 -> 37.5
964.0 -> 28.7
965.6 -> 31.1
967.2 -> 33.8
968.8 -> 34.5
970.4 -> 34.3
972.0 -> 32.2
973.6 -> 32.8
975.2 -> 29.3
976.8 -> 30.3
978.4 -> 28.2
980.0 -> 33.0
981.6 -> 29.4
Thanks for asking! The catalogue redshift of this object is 0.53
